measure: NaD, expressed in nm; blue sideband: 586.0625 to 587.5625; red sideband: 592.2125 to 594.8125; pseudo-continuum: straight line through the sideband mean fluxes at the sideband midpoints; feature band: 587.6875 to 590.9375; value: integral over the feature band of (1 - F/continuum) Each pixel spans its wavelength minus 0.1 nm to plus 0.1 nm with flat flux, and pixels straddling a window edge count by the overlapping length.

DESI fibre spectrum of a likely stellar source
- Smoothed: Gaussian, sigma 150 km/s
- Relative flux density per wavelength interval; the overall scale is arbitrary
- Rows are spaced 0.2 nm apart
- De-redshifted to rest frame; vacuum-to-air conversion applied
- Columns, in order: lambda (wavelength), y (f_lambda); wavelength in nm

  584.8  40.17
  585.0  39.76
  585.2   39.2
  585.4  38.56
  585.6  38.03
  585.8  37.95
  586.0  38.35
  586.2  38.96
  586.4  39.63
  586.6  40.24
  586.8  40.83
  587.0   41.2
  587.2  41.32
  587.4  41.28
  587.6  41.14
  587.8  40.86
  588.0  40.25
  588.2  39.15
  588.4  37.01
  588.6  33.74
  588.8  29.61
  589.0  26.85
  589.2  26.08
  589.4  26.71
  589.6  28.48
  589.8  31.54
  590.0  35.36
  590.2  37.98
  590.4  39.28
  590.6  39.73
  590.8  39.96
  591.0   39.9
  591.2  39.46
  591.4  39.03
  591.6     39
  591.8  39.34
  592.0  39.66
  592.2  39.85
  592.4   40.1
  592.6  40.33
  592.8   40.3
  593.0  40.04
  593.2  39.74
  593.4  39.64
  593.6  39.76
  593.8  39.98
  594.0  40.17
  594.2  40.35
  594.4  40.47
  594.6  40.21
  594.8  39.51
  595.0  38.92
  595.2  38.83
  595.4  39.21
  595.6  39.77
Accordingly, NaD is 0.46 nm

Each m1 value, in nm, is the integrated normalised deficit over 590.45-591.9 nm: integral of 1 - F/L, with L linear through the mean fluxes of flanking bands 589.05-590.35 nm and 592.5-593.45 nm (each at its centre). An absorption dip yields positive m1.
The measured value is -0.18 nm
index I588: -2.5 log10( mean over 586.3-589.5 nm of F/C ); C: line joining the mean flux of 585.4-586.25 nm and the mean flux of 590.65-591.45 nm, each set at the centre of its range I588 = 0.06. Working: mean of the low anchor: 38.3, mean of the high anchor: 39.6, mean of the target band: 36.6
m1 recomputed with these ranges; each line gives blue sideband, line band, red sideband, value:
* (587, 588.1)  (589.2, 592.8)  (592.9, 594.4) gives 0.29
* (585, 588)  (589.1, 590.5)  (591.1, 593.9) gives 0.27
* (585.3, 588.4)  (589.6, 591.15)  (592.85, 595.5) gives 0.10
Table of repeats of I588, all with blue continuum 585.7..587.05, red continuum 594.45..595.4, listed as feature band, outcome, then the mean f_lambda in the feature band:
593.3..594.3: -0.02 mag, 40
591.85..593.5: -0.01 mag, 39.9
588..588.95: 0.13 mag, 35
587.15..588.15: -0.04 mag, 40.9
